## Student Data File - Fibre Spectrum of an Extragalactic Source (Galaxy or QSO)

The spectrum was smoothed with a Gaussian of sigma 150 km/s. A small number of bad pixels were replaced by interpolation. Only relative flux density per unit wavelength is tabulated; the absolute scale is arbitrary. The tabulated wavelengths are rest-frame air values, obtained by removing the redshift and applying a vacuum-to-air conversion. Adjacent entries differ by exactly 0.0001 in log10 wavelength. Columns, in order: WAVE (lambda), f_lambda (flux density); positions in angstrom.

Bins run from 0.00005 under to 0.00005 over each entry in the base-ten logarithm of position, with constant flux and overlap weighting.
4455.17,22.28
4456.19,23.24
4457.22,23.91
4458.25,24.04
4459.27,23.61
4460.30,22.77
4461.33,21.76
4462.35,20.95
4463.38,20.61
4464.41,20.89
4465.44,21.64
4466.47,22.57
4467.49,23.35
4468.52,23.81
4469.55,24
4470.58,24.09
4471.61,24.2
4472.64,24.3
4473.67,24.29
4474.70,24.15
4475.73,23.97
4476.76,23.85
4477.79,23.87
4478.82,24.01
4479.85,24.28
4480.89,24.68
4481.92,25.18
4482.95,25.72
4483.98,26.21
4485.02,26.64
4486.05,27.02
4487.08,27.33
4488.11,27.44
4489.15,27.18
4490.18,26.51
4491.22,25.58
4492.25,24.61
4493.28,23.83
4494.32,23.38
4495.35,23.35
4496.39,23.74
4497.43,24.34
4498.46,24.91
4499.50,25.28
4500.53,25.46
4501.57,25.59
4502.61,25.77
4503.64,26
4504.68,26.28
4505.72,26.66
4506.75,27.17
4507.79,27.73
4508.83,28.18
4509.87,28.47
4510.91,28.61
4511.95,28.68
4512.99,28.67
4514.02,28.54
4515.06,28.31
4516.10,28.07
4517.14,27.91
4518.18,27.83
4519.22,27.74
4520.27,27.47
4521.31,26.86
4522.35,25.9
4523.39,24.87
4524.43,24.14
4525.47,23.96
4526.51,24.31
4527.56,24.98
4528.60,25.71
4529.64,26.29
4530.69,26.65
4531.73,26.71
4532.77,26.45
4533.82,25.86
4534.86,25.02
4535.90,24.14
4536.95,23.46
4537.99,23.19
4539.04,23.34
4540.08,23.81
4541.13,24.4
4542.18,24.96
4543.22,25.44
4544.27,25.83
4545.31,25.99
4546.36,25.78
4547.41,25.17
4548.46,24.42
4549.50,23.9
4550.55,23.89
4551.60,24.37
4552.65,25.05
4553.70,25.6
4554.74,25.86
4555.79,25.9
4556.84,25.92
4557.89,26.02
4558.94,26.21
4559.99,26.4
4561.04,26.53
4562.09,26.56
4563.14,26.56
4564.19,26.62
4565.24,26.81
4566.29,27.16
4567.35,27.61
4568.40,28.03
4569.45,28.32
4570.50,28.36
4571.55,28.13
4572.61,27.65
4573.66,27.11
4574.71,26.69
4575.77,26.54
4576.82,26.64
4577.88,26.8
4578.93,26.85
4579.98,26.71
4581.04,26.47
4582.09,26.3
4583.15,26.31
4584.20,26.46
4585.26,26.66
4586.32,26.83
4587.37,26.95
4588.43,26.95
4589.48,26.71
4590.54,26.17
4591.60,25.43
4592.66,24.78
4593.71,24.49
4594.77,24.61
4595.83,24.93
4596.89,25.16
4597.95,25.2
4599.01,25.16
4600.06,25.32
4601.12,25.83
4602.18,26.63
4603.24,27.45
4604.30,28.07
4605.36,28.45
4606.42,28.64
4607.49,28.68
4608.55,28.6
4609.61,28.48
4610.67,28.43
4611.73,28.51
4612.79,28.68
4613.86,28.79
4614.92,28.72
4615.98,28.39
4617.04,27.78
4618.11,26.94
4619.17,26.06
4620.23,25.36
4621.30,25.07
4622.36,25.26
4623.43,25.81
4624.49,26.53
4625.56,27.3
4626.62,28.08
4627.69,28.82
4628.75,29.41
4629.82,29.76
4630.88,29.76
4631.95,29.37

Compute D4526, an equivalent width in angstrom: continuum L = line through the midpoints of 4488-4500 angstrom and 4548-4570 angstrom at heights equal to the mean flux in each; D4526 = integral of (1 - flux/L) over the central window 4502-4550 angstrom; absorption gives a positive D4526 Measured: -1.1 angstrom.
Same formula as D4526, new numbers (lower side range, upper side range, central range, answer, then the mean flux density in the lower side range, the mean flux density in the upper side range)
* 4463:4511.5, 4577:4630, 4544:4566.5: 0.3 angstrom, 25.1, 26.9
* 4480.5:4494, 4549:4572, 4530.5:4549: 0.9 angstrom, 26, 26.4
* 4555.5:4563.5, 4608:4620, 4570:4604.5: 1.0 angstrom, 26.3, 28.1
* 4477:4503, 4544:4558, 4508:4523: -1.6 angstrom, 25.3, 25.2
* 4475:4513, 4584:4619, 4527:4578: 1.0 angstrom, 25.8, 26.9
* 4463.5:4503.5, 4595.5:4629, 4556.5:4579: -0.6 angstrom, 24.6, 27.2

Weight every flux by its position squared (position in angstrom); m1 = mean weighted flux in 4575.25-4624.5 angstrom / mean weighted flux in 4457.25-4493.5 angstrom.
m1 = 1.2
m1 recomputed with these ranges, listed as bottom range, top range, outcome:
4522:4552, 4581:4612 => 1.10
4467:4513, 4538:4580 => 1.05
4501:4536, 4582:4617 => 1.05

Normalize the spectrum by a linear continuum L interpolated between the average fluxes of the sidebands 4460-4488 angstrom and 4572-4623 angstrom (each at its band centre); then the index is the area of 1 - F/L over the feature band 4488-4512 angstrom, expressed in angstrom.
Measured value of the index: -1.3 angstrom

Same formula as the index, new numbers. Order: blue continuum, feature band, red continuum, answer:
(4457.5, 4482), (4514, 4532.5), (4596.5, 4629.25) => -1.2 angstrom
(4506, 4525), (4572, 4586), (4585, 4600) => -0.4 angstrom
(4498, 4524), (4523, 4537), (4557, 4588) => 0.9 angstrom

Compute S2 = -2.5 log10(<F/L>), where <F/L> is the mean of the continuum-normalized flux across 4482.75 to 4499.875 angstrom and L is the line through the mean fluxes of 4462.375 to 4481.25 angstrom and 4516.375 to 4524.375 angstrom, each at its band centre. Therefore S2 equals -0.03 mag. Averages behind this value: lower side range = 23.4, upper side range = 26.8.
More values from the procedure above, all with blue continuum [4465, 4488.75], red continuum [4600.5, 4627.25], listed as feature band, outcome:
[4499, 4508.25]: -0.04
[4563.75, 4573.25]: -0.04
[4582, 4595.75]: 0.04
